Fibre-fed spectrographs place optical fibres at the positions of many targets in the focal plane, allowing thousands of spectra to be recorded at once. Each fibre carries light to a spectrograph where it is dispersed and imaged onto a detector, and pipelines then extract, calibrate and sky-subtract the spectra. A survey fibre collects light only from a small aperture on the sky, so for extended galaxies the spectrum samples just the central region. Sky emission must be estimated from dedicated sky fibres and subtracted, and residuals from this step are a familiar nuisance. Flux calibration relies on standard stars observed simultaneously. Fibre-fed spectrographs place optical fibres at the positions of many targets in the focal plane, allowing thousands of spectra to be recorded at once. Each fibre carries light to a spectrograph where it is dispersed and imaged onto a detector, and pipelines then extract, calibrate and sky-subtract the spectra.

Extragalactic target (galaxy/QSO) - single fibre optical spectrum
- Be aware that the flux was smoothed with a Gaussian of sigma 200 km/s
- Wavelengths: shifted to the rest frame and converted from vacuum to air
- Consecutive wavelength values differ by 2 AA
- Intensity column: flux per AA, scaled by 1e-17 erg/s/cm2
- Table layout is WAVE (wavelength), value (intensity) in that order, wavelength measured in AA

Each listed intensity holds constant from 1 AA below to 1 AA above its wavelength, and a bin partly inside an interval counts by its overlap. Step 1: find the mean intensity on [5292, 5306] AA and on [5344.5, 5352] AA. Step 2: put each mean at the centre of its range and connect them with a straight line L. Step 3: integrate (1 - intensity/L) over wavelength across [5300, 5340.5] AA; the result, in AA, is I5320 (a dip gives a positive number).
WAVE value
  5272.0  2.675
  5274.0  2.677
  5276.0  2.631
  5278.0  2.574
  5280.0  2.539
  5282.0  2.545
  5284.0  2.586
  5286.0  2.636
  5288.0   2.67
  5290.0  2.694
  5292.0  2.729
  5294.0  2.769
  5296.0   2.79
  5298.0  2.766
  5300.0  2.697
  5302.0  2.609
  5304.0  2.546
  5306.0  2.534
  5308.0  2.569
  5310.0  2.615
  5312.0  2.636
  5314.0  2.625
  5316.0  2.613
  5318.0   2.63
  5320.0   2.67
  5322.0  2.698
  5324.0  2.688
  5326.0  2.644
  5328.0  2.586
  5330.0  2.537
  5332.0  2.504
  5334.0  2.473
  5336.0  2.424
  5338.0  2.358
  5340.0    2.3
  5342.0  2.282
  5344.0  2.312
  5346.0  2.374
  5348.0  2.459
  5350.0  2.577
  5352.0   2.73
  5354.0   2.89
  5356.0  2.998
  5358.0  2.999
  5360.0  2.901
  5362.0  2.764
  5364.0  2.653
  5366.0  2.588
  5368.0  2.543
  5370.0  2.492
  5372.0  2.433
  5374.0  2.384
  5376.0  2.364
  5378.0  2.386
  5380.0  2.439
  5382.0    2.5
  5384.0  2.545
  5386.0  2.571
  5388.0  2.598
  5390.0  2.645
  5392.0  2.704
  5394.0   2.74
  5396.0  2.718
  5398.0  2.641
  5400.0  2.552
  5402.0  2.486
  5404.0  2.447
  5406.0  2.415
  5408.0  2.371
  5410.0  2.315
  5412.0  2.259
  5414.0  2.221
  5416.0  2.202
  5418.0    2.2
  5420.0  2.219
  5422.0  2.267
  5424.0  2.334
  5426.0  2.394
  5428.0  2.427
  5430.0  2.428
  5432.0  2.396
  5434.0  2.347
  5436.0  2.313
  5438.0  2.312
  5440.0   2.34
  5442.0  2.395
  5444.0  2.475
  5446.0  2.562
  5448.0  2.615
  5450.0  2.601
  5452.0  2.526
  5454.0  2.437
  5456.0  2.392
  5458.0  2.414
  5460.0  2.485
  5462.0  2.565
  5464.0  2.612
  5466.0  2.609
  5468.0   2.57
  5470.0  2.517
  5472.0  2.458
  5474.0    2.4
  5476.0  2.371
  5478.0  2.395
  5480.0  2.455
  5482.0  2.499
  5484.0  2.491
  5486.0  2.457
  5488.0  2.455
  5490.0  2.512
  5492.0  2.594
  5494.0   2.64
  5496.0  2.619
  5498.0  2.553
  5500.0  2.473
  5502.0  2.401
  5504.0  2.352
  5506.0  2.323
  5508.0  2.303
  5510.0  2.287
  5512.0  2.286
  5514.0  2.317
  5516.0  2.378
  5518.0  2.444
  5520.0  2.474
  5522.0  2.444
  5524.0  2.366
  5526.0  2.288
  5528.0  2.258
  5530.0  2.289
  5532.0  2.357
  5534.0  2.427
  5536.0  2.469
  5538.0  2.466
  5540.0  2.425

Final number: 0.5 AA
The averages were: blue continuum 2.69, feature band 2.57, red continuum 2.49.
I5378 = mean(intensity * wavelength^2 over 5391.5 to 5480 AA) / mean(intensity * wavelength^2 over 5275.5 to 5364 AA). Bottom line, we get 1.0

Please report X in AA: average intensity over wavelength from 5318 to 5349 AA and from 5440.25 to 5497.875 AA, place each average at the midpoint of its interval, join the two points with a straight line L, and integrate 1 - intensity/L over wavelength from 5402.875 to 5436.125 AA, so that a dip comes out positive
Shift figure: 2.28 AA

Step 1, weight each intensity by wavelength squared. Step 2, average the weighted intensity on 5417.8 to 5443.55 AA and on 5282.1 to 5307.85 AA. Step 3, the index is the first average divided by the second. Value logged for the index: 0.93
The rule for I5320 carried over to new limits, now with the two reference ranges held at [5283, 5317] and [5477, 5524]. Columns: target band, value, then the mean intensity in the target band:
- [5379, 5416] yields 0.7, 2.5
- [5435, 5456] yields 0.4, 2.45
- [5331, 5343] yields 1.0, 2.39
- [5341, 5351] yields 0.8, 2.4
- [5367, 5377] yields 0.5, 2.44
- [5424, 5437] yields 0.7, 2.38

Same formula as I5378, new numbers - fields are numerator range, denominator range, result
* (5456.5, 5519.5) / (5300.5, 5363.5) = 1.00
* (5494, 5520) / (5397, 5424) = 1.06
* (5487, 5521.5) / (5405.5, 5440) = 1.08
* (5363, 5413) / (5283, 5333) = 0.98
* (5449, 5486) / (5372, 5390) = 1.04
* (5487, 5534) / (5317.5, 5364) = 0.99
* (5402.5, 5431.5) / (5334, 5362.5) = 0.92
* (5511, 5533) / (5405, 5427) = 1.07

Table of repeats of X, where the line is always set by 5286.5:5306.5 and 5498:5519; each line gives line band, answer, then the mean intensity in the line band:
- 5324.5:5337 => 0.5 AA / 2.53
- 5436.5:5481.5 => -0.7 AA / 2.48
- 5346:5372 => -1.0 AA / 2.69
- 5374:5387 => 0.5 AA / 2.46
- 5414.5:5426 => 1.1 AA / 2.26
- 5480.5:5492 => -0.4 AA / 2.49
